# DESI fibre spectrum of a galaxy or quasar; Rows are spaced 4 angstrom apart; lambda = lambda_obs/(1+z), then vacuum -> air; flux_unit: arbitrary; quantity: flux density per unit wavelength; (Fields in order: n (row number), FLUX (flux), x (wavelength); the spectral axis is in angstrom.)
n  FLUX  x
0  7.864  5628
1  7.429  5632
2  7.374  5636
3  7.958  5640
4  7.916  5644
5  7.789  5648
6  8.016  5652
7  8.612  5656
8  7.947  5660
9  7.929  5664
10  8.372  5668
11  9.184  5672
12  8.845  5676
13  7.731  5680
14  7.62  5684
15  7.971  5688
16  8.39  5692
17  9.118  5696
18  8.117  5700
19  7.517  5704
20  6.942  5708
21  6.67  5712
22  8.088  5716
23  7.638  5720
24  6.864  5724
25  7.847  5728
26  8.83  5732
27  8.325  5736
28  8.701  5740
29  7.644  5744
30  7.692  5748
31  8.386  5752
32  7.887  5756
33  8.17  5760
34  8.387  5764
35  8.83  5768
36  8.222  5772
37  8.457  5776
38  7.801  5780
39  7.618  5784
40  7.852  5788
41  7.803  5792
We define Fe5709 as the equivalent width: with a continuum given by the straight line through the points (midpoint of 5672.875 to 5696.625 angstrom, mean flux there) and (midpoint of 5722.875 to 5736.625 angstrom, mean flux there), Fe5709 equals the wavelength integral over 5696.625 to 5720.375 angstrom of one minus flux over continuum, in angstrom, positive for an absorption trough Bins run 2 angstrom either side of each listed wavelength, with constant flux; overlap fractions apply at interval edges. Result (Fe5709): 1.6 angstrom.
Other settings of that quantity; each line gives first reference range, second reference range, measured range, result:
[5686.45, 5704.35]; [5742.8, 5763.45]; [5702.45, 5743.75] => 2.06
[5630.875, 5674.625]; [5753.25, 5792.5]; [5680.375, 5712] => 0.89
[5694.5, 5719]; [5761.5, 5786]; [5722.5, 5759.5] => -0.33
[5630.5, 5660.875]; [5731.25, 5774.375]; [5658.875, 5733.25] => 0.82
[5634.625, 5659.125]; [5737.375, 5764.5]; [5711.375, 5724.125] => 0.97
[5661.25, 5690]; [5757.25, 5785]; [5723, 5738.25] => 0.33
